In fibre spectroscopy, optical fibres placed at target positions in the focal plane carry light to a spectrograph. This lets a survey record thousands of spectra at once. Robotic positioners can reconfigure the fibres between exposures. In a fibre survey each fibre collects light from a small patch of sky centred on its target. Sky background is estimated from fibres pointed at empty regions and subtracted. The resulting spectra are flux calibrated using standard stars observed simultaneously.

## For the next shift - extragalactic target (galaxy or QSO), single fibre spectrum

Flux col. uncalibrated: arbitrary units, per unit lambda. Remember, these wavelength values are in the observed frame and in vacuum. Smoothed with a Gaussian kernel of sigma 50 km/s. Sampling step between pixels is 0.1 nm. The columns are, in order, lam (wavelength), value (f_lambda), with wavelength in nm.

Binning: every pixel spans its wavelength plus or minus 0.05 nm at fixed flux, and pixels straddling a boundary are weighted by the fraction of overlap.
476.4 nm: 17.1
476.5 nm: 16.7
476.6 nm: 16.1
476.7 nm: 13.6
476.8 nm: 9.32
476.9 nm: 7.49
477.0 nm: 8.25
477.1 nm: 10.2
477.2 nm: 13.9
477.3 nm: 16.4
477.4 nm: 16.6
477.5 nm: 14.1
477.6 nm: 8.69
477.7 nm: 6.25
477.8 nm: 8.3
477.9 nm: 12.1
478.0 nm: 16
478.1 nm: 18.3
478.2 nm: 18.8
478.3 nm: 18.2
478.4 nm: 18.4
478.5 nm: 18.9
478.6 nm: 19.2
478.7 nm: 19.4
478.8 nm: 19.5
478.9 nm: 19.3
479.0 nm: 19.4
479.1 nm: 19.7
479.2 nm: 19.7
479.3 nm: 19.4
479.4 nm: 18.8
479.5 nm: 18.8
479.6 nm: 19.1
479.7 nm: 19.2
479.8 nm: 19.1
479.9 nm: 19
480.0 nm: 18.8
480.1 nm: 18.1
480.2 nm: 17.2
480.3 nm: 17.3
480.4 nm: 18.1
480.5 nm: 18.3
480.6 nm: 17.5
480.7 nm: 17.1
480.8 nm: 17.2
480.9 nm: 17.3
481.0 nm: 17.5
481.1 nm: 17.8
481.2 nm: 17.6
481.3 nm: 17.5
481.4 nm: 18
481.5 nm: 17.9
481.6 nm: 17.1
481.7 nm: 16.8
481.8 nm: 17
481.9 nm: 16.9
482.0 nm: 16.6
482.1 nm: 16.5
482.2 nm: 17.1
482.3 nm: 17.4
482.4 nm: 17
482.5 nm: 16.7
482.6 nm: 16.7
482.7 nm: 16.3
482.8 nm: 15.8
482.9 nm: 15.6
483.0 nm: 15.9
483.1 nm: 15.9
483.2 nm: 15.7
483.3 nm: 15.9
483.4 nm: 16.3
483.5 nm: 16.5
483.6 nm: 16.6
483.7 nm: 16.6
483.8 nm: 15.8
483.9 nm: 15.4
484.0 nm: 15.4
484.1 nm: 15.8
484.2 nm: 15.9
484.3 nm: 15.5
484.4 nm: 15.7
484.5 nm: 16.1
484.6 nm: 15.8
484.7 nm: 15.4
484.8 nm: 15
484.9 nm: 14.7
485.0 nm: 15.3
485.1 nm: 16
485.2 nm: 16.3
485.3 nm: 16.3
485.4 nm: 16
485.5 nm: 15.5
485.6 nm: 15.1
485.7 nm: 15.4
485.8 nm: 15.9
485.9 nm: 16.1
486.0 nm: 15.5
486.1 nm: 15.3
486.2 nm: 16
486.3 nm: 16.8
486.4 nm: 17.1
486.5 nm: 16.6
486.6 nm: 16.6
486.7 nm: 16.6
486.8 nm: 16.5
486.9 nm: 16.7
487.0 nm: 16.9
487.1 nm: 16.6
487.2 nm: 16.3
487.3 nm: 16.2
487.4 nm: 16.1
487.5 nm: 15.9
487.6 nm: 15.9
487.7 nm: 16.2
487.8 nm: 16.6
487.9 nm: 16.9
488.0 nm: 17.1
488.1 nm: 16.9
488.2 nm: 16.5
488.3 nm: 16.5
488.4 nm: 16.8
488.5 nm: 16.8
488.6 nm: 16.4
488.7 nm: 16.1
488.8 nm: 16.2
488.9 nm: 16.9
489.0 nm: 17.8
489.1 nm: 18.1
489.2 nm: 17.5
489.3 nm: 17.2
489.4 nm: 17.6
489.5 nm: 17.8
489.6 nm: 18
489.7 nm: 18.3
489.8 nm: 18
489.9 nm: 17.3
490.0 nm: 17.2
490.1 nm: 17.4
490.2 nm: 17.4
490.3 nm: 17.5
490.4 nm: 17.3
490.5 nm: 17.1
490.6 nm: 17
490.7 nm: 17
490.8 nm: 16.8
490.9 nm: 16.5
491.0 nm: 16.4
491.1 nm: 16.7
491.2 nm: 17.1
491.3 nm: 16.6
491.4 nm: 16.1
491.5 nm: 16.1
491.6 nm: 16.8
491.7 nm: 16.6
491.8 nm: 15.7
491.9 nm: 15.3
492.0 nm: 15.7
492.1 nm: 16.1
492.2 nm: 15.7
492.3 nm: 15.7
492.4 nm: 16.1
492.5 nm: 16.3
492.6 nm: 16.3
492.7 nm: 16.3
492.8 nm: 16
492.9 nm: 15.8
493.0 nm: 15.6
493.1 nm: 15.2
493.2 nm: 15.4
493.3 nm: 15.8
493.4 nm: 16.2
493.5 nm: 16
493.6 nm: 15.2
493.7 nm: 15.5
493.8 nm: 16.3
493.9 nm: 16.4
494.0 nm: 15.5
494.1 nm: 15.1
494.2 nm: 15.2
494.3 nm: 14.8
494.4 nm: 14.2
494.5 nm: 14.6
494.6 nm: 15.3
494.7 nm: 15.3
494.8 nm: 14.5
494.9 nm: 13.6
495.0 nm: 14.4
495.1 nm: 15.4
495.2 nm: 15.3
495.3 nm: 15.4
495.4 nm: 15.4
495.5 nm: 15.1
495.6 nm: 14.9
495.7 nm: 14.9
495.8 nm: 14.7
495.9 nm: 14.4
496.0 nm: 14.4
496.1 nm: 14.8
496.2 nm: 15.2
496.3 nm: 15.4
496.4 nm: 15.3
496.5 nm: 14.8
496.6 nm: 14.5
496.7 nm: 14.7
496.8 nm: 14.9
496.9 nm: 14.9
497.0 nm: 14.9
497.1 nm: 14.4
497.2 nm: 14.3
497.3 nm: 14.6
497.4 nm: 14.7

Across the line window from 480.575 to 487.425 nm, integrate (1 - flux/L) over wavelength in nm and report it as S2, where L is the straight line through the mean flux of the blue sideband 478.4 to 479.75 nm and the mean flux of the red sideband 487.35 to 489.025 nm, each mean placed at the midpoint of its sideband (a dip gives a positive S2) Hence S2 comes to 0.55 nm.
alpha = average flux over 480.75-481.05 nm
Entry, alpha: 17.3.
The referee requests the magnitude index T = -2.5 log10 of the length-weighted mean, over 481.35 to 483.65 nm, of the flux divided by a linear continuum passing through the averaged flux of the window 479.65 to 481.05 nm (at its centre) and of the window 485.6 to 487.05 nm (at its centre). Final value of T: 0.05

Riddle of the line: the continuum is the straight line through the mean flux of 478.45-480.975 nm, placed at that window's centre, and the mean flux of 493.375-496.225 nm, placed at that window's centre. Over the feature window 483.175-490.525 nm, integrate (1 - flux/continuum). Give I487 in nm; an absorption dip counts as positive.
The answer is 0.202 nm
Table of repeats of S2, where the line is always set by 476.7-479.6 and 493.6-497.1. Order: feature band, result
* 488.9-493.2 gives -0.455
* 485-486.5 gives -0.066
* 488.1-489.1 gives -0.102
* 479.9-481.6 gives -0.252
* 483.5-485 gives -0.037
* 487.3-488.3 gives -0.080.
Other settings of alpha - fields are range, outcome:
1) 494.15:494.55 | 14.7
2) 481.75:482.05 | 16.8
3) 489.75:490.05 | 17.5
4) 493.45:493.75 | 15.6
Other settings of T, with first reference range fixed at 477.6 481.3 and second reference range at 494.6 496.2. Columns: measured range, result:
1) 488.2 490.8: -0.091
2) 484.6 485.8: 0.066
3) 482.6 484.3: 0.058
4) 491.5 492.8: -0.045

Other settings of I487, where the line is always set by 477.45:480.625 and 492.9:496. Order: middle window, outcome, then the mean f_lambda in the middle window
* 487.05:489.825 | -0.155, 16.9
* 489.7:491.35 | -0.147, 17.1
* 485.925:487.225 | -0.013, 16.4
